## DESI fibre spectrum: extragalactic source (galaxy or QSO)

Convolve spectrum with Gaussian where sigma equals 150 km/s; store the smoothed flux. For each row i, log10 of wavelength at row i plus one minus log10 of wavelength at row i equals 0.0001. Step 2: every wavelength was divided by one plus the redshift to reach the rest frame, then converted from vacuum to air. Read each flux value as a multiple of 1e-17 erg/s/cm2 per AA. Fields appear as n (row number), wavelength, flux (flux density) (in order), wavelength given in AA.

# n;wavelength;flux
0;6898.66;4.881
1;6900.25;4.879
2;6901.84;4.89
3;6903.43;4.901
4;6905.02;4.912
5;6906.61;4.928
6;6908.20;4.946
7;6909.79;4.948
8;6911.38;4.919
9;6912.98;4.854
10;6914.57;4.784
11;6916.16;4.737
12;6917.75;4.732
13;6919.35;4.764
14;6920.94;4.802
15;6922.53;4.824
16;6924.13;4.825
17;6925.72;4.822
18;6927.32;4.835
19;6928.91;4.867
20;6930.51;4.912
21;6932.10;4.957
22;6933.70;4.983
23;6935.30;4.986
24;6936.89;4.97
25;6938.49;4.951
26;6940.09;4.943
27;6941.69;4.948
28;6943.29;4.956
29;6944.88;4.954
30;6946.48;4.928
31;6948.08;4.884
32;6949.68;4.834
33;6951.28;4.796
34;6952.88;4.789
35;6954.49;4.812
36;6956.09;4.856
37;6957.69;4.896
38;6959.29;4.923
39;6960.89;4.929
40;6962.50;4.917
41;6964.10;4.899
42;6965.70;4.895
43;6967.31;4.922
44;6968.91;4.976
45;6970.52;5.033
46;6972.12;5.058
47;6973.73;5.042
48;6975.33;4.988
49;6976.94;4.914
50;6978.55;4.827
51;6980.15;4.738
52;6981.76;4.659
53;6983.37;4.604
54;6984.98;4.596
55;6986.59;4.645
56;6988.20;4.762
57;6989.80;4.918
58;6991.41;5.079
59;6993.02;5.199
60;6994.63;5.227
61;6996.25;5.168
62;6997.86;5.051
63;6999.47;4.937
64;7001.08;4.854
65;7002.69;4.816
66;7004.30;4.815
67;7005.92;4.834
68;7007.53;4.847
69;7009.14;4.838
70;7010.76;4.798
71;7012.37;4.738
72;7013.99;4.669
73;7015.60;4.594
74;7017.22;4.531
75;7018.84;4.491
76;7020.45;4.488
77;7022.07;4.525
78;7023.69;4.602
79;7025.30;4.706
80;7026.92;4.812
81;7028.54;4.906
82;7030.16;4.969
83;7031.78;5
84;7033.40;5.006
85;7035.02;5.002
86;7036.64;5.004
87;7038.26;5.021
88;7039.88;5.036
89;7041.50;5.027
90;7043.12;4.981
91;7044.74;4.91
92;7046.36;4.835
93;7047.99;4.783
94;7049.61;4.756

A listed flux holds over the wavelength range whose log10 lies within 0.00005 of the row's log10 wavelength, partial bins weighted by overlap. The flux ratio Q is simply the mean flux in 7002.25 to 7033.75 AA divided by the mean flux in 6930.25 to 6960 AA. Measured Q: 0.97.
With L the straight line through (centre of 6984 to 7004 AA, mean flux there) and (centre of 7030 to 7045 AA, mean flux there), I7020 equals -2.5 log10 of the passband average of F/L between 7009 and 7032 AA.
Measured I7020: 0.06 mag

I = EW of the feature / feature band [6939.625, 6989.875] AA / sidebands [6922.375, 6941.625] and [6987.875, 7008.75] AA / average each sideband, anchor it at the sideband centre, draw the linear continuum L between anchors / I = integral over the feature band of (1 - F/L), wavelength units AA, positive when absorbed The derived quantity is 0.70 AA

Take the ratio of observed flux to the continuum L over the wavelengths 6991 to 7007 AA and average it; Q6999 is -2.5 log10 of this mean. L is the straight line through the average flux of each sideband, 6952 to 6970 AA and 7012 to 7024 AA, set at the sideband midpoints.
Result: -0.071 mag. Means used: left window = 4.89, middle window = 4.99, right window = 4.57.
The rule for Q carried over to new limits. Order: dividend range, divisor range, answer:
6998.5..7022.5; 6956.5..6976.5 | 0.95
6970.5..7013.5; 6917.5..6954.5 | 1.00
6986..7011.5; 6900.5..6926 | 1.02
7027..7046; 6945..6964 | 1.02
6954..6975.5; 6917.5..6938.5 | 1.01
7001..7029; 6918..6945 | 0.96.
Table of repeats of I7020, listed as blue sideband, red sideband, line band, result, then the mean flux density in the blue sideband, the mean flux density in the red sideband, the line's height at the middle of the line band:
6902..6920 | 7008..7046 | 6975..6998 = -0.01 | 4.86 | 4.81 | 4.83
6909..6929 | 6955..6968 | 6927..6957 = -0.01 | 4.82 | 4.9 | 4.87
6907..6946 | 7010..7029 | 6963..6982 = -0.03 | 4.89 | 4.65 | 4.77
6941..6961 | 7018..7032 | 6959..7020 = -0.01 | 4.88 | 4.71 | 4.79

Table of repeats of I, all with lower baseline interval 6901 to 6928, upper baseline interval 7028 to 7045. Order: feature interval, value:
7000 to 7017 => 0.63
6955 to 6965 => 0.00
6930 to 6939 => -0.17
